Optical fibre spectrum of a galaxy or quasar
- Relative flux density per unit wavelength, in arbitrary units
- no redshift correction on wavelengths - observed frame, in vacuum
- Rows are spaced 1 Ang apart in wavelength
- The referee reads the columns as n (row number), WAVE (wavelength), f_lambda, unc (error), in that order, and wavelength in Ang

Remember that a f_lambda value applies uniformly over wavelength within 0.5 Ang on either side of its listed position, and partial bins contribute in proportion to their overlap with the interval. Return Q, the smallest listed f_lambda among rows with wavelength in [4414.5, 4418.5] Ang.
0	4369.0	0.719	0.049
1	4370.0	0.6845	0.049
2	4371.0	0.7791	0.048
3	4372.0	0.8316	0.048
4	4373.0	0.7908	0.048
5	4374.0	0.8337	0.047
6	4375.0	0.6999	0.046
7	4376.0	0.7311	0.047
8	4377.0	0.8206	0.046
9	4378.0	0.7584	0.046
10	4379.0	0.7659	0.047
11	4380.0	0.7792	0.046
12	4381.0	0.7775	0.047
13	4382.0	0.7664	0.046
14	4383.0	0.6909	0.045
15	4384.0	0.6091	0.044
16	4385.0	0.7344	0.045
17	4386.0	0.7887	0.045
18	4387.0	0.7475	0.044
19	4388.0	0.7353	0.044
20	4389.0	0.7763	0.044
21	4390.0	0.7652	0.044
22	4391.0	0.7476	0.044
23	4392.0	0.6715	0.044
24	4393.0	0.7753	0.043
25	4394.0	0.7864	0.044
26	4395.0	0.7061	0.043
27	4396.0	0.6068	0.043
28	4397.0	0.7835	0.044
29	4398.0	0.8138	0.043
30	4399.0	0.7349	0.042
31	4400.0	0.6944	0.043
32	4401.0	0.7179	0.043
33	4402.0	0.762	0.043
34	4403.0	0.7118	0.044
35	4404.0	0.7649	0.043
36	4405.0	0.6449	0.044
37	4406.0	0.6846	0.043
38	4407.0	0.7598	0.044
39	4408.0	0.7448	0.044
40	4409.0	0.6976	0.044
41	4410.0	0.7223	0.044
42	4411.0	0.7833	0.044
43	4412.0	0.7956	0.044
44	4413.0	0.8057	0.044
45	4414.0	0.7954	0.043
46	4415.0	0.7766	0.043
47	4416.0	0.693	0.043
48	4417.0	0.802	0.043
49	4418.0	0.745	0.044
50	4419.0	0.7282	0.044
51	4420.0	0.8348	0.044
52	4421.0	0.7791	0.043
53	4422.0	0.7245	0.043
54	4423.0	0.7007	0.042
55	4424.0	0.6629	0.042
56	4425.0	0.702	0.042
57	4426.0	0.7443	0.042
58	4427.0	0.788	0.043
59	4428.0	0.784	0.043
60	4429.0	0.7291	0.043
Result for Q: 0.693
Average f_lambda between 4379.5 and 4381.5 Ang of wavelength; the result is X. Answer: 0.778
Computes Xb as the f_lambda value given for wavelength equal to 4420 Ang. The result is 0.8348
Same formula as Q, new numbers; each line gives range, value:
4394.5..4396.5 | 0.6068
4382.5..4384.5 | 0.6091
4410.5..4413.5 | 0.7833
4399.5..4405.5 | 0.6449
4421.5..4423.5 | 0.7007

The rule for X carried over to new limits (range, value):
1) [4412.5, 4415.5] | 0.793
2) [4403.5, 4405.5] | 0.705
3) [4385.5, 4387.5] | 0.768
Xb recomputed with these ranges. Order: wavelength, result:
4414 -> 0.7954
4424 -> 0.6629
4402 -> 0.762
